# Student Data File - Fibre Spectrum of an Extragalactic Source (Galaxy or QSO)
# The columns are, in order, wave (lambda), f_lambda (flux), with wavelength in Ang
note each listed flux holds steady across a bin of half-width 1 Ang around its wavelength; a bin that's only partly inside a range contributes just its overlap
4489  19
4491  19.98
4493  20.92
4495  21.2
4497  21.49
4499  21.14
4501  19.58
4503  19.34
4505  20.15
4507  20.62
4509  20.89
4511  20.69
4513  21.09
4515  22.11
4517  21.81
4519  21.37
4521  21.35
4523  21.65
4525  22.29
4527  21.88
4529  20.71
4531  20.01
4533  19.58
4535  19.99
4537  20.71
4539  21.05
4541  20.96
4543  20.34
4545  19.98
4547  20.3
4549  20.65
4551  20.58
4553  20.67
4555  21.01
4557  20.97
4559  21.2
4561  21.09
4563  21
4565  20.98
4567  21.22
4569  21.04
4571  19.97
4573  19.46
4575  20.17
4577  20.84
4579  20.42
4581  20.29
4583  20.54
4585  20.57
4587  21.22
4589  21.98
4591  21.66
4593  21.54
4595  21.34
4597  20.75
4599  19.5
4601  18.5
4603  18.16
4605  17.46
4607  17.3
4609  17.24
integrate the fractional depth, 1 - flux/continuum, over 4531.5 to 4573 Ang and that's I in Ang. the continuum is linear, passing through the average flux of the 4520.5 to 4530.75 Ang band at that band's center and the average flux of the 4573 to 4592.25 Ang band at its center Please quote 1.0 Ang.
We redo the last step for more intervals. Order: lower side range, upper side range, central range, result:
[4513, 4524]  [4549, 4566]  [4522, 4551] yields 0.8 Ang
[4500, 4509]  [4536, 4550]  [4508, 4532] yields -1.3 Ang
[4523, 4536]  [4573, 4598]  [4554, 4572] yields -0.1 Ang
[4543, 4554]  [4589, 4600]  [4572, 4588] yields 0.3 Ang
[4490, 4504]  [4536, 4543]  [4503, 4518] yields -0.2 Ang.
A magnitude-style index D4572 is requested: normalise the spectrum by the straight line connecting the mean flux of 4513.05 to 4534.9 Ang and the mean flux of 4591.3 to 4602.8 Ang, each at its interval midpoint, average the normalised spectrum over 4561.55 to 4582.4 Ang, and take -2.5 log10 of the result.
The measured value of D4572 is 0.00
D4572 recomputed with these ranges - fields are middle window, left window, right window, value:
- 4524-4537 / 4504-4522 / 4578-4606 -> 0.01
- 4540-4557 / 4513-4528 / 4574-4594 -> 0.04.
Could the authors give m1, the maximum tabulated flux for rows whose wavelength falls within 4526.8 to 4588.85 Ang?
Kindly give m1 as 21.88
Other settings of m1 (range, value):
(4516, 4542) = 22.29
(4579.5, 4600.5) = 21.98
